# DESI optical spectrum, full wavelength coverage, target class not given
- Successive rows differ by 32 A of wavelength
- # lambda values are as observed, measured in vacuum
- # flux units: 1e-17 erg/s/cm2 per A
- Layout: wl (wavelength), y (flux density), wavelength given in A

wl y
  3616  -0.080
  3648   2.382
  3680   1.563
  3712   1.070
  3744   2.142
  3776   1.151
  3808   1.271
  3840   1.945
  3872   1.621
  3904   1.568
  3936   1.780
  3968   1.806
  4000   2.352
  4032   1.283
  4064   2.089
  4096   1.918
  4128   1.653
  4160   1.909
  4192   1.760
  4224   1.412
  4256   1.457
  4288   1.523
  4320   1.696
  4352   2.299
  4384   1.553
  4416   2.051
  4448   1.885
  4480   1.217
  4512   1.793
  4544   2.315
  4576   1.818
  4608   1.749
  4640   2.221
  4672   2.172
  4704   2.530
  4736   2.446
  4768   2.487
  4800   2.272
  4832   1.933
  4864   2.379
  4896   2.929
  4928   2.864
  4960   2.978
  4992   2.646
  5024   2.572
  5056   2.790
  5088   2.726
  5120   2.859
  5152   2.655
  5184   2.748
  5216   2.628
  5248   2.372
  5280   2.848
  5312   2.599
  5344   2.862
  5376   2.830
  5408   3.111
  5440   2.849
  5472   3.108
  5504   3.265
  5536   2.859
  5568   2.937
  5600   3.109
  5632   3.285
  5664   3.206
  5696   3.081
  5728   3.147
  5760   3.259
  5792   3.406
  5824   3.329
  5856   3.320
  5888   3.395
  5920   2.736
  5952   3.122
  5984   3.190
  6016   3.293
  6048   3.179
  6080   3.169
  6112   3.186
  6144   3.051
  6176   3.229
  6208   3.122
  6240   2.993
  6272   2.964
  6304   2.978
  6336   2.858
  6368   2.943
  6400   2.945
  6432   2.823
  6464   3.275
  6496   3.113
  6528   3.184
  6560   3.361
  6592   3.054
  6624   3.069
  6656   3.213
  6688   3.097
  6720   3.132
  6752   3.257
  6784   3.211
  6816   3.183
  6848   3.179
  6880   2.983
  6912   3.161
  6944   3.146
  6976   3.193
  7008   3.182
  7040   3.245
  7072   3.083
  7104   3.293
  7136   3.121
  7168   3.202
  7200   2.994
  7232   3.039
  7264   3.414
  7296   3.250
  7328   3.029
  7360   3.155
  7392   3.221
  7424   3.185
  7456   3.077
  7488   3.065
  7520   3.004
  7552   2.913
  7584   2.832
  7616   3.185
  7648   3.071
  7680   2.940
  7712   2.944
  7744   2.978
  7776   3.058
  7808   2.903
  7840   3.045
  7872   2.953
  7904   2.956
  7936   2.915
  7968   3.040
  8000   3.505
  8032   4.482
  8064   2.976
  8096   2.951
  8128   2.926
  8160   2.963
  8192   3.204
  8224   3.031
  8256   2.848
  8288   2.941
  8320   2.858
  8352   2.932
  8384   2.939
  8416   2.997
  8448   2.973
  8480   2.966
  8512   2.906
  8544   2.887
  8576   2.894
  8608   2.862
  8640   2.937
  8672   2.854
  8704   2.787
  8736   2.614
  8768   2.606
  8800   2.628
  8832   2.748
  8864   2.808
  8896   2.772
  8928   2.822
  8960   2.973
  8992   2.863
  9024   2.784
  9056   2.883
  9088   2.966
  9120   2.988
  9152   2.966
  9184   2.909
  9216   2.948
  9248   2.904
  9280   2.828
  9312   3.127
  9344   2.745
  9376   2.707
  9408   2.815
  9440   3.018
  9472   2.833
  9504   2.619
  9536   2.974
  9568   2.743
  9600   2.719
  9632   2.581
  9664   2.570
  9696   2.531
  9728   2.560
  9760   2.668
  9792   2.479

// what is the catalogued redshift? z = 0.221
